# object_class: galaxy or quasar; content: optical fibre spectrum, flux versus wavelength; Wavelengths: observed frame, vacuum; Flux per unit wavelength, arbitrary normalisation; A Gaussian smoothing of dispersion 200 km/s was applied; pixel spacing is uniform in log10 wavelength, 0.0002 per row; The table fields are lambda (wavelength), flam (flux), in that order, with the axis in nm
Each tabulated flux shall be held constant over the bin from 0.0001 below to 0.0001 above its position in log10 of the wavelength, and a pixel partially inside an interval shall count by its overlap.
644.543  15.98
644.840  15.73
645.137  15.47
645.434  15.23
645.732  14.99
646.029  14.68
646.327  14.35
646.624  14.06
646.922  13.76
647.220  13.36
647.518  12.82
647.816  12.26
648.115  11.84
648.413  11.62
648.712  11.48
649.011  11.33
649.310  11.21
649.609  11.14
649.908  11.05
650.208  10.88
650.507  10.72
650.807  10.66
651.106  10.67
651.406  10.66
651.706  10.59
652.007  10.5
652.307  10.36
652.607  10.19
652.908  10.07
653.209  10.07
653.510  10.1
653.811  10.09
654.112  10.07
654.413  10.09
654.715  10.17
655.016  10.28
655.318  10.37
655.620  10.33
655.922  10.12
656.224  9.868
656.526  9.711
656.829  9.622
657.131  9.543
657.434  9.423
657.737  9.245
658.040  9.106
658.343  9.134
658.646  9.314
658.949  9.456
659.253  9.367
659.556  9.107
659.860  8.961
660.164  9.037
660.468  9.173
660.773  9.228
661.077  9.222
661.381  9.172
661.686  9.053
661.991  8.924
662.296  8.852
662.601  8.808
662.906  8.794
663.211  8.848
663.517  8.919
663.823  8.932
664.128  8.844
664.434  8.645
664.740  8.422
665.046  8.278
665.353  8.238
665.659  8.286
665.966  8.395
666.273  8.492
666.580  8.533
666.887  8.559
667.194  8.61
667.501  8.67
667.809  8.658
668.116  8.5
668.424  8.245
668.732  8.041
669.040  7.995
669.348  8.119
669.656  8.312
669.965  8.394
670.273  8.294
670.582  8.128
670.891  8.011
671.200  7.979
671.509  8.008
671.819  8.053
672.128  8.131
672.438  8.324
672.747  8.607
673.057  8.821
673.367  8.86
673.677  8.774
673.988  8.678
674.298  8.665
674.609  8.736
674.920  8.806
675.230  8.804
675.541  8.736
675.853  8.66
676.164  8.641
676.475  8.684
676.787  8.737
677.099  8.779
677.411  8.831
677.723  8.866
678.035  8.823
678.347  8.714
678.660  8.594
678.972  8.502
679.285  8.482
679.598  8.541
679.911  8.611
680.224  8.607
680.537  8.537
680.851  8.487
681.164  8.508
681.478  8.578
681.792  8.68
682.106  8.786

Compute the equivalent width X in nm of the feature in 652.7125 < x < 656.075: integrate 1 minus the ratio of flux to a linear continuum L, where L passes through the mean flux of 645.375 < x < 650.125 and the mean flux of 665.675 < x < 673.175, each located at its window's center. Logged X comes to 0.362 nm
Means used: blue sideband 12.7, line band 10.2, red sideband 8.32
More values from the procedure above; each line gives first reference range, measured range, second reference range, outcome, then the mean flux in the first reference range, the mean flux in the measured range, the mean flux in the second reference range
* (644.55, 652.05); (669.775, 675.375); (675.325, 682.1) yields 0.580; 12.5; 8.45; 8.65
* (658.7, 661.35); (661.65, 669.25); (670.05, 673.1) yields 0.147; 9.2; 8.57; 8.22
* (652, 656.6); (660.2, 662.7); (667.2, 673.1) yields 0.066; 10.1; 9.06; 8.28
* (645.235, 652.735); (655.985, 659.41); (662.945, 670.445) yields 0.277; 12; 9.45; 8.47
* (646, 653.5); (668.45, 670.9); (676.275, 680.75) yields 0.351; 11.5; 8.18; 8.66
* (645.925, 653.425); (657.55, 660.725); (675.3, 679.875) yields 0.420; 11.6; 9.19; 8.68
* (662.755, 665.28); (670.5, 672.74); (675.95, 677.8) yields 0.155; 8.69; 8.12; 8.75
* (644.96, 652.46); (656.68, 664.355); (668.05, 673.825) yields 0.769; 12.2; 9.12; 8.29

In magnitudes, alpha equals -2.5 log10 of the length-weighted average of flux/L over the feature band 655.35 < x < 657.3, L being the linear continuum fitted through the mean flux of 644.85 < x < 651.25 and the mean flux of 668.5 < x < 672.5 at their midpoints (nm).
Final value 0.11 mag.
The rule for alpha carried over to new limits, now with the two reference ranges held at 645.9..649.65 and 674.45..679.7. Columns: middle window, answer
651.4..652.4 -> 0.15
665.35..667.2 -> 0.20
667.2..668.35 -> 0.16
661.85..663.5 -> 0.20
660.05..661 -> 0.19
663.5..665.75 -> 0.21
